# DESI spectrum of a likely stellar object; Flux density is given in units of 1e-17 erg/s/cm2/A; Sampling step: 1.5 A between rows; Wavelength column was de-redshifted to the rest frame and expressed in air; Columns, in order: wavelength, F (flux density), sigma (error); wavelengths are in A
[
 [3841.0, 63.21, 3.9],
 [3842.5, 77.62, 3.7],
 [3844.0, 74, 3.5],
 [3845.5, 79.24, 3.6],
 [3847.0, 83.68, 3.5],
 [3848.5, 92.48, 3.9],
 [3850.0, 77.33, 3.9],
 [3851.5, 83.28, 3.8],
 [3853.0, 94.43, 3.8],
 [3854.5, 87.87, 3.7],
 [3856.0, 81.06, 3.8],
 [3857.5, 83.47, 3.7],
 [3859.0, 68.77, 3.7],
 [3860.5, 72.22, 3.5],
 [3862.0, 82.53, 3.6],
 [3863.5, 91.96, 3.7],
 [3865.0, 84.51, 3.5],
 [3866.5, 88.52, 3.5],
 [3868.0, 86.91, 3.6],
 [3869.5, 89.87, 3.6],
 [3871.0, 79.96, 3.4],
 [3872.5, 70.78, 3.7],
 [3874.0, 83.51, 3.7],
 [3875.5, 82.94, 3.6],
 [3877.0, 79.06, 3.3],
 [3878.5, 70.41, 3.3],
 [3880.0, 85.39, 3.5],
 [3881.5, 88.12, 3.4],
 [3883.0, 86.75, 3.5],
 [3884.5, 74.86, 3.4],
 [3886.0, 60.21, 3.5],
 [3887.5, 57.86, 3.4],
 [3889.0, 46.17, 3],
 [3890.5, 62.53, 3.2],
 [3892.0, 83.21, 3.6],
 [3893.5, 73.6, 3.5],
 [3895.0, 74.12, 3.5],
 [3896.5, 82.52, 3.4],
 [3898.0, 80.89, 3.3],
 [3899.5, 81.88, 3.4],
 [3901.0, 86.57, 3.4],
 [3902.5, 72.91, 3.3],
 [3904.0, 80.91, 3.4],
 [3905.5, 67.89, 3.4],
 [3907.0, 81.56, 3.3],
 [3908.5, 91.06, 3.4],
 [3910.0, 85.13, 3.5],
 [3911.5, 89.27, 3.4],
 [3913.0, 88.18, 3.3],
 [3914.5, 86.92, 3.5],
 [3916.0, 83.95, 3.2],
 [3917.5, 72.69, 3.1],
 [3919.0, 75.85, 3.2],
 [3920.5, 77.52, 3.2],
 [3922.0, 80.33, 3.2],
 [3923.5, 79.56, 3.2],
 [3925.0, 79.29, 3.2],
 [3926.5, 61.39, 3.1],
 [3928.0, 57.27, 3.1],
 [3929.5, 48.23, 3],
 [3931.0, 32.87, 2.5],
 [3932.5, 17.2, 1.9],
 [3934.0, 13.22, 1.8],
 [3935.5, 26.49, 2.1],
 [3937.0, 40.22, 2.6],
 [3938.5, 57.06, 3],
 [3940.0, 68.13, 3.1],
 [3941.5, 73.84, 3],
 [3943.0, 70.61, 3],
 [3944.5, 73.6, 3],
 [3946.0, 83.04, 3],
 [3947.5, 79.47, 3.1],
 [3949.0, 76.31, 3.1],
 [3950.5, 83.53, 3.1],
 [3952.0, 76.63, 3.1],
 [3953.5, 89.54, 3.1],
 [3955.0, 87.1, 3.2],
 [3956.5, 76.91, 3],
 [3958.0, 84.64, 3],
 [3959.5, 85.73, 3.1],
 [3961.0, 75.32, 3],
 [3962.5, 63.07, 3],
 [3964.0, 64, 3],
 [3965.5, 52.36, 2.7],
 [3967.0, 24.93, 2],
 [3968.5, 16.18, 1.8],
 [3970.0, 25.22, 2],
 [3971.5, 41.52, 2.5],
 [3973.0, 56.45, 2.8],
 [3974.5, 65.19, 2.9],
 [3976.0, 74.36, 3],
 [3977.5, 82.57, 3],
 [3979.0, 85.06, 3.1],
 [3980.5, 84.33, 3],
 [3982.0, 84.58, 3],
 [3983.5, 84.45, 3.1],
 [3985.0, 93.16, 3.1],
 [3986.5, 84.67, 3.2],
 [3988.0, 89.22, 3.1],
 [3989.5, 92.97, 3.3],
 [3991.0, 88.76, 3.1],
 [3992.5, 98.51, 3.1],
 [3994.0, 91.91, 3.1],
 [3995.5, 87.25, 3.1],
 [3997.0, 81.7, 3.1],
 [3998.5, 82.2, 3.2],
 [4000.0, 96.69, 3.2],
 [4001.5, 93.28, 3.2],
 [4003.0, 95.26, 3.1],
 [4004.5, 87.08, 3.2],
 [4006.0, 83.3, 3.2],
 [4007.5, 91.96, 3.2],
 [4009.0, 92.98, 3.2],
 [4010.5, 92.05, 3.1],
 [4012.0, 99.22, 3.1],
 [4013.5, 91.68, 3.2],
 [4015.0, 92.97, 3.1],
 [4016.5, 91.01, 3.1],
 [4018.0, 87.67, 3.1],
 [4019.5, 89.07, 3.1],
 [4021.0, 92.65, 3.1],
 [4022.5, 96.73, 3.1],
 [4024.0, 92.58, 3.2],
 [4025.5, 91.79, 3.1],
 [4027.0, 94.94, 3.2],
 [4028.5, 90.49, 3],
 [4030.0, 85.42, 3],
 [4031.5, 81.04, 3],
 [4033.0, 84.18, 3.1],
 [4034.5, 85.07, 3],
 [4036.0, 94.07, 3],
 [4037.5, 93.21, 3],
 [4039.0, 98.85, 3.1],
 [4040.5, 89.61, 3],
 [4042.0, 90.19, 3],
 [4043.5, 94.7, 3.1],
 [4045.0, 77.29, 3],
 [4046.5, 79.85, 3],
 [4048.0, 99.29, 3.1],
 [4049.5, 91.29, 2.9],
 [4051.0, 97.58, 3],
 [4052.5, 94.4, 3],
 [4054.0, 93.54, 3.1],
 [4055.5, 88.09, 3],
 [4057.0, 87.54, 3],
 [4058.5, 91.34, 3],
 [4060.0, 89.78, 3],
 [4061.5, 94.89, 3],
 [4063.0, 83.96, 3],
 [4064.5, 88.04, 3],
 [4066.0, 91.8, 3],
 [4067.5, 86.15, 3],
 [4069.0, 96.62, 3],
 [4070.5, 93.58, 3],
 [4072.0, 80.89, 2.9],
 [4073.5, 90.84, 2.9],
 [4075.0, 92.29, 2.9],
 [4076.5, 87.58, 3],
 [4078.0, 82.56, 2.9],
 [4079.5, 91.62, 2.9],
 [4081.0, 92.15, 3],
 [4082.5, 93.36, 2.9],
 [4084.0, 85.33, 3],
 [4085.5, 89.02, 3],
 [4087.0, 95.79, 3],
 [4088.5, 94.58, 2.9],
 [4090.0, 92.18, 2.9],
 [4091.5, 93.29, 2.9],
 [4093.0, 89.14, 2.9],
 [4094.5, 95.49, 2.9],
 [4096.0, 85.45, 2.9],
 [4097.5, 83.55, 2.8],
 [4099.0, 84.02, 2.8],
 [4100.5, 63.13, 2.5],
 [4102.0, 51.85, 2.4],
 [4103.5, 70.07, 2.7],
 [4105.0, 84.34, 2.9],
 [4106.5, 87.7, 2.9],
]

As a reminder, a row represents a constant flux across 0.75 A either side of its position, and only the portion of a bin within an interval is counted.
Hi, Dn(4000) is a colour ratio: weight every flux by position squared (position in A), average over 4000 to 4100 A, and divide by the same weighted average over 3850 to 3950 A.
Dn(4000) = 1.3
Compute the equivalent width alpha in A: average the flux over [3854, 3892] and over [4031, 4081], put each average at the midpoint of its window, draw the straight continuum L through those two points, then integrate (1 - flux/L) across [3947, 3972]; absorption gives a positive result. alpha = 5.5 A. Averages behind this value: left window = 77.9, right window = 89.8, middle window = 64.9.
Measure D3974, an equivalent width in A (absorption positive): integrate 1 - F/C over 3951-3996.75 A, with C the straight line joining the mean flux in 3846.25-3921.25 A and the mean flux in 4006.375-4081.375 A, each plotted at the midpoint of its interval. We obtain 6.5 A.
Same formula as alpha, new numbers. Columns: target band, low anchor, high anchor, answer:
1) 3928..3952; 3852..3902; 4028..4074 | 7.5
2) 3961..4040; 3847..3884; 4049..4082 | 5.5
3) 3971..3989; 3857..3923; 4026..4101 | 1.4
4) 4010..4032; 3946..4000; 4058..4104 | -3.0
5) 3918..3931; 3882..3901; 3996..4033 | 1.6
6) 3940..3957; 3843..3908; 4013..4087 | 1.0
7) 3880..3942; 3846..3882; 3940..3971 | 5.2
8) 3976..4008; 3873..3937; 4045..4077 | -2.6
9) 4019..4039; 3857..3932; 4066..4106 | -1.7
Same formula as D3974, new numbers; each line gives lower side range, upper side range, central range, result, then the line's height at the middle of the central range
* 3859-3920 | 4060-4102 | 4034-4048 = -0.6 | 86.2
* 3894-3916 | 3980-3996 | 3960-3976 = 6.8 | 87.5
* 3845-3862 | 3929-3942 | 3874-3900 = -3.8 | 65.5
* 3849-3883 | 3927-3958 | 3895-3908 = -1.1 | 73.1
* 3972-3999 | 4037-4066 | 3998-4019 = -1.3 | 85.9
